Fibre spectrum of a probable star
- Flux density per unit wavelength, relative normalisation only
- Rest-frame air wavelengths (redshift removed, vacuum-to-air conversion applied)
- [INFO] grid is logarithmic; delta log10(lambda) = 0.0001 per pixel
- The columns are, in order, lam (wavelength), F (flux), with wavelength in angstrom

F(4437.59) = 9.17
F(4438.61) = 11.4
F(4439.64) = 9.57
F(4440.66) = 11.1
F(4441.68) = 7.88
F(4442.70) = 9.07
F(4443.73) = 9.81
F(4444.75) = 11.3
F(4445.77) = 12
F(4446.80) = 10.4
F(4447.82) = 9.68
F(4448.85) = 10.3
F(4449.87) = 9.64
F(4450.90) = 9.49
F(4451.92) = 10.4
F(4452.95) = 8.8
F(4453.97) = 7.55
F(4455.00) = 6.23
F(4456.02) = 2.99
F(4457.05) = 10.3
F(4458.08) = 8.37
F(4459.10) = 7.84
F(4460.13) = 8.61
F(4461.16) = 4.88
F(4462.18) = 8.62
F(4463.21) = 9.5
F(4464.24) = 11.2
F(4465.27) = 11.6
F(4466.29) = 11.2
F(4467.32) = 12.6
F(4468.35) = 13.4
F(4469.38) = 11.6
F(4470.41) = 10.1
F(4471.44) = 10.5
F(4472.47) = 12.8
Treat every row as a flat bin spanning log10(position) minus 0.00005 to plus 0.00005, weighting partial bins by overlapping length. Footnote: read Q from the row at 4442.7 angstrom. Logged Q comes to 9.07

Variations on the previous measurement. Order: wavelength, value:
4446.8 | 10.4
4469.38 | 11.6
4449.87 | 9.64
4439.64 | 9.57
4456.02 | 2.99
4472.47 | 12.8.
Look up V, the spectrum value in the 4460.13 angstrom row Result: 8.61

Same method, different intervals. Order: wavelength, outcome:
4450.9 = 9.49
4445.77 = 12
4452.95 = 8.8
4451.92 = 10.4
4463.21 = 9.5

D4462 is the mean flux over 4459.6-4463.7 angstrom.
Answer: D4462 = 7.89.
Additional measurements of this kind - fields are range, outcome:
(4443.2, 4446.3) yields 11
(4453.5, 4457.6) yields 6.76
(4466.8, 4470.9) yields 11.9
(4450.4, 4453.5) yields 9.55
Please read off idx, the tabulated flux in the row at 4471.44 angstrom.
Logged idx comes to 10.5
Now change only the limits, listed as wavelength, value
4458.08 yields 8.37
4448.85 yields 10.3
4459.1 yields 7.84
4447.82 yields 9.68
